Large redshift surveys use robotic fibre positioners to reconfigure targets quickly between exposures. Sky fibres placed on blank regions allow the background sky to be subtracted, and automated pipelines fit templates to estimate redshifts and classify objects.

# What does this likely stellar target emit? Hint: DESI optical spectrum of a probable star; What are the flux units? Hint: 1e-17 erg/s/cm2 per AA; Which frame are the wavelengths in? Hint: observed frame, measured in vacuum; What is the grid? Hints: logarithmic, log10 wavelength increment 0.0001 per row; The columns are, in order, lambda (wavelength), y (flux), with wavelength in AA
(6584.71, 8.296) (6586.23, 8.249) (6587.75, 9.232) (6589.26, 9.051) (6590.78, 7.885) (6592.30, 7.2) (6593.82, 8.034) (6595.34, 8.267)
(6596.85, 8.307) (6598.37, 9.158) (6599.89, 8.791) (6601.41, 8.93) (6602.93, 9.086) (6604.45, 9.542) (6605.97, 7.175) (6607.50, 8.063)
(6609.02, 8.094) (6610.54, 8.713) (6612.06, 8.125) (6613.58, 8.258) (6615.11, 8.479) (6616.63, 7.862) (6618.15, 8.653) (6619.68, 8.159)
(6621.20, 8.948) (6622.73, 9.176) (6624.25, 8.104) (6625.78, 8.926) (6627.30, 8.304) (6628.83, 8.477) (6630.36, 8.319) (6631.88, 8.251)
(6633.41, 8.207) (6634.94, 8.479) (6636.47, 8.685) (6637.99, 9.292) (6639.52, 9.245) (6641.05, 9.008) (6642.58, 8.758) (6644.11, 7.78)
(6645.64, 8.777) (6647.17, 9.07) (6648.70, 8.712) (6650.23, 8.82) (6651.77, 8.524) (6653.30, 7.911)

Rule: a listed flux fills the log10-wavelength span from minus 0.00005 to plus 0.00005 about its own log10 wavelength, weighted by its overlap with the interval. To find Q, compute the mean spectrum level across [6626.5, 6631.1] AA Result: 8.37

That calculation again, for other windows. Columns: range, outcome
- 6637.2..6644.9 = 8.82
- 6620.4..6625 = 8.75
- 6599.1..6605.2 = 9.09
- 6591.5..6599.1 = 8.19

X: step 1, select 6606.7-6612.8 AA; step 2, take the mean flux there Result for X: 8.24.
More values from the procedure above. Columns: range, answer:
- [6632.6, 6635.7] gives 8.33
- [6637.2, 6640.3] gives 9.28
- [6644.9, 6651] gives 8.84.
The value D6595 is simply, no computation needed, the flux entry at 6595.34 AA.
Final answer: 8.267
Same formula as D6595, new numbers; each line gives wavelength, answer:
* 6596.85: 8.307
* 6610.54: 8.713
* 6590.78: 7.885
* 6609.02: 8.094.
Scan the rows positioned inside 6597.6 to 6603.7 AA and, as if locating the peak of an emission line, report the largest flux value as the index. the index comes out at 9.158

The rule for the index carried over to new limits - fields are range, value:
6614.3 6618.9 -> 8.653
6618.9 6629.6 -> 9.176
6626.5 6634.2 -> 8.477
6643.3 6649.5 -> 9.07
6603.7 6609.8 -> 9.542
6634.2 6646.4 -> 9.292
